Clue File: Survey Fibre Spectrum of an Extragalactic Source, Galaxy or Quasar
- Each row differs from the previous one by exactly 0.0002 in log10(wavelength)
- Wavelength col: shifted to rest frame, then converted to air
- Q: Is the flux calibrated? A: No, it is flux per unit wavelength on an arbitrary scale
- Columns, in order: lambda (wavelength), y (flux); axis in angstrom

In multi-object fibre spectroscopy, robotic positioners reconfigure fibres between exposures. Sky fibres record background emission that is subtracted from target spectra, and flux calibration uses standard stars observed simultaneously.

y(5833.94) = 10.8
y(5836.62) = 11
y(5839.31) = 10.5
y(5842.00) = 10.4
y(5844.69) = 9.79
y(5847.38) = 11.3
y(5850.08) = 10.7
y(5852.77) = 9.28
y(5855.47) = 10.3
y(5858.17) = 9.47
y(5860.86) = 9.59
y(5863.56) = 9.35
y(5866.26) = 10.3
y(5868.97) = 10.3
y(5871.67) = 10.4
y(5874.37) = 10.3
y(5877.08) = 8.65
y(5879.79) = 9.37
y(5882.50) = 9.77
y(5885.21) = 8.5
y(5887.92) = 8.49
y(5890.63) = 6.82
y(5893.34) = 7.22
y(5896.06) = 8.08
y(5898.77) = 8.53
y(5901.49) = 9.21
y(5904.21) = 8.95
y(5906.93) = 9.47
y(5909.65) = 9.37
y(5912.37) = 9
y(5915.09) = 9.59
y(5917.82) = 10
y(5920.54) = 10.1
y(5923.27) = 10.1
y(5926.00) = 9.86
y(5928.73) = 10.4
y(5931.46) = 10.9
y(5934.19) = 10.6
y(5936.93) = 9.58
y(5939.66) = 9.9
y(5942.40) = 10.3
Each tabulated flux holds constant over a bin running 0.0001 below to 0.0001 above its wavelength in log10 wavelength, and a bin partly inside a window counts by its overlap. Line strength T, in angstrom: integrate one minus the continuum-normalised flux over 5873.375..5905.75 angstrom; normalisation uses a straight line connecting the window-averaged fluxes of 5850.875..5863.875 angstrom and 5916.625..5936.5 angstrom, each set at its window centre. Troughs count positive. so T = 4.2 angstrom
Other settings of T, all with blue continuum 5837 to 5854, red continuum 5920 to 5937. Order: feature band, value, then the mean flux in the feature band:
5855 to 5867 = 0.71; 9.75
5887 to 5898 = 2.83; 7.67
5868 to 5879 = 0.50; 9.87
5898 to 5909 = 1.29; 9.09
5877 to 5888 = 1.36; 9.04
